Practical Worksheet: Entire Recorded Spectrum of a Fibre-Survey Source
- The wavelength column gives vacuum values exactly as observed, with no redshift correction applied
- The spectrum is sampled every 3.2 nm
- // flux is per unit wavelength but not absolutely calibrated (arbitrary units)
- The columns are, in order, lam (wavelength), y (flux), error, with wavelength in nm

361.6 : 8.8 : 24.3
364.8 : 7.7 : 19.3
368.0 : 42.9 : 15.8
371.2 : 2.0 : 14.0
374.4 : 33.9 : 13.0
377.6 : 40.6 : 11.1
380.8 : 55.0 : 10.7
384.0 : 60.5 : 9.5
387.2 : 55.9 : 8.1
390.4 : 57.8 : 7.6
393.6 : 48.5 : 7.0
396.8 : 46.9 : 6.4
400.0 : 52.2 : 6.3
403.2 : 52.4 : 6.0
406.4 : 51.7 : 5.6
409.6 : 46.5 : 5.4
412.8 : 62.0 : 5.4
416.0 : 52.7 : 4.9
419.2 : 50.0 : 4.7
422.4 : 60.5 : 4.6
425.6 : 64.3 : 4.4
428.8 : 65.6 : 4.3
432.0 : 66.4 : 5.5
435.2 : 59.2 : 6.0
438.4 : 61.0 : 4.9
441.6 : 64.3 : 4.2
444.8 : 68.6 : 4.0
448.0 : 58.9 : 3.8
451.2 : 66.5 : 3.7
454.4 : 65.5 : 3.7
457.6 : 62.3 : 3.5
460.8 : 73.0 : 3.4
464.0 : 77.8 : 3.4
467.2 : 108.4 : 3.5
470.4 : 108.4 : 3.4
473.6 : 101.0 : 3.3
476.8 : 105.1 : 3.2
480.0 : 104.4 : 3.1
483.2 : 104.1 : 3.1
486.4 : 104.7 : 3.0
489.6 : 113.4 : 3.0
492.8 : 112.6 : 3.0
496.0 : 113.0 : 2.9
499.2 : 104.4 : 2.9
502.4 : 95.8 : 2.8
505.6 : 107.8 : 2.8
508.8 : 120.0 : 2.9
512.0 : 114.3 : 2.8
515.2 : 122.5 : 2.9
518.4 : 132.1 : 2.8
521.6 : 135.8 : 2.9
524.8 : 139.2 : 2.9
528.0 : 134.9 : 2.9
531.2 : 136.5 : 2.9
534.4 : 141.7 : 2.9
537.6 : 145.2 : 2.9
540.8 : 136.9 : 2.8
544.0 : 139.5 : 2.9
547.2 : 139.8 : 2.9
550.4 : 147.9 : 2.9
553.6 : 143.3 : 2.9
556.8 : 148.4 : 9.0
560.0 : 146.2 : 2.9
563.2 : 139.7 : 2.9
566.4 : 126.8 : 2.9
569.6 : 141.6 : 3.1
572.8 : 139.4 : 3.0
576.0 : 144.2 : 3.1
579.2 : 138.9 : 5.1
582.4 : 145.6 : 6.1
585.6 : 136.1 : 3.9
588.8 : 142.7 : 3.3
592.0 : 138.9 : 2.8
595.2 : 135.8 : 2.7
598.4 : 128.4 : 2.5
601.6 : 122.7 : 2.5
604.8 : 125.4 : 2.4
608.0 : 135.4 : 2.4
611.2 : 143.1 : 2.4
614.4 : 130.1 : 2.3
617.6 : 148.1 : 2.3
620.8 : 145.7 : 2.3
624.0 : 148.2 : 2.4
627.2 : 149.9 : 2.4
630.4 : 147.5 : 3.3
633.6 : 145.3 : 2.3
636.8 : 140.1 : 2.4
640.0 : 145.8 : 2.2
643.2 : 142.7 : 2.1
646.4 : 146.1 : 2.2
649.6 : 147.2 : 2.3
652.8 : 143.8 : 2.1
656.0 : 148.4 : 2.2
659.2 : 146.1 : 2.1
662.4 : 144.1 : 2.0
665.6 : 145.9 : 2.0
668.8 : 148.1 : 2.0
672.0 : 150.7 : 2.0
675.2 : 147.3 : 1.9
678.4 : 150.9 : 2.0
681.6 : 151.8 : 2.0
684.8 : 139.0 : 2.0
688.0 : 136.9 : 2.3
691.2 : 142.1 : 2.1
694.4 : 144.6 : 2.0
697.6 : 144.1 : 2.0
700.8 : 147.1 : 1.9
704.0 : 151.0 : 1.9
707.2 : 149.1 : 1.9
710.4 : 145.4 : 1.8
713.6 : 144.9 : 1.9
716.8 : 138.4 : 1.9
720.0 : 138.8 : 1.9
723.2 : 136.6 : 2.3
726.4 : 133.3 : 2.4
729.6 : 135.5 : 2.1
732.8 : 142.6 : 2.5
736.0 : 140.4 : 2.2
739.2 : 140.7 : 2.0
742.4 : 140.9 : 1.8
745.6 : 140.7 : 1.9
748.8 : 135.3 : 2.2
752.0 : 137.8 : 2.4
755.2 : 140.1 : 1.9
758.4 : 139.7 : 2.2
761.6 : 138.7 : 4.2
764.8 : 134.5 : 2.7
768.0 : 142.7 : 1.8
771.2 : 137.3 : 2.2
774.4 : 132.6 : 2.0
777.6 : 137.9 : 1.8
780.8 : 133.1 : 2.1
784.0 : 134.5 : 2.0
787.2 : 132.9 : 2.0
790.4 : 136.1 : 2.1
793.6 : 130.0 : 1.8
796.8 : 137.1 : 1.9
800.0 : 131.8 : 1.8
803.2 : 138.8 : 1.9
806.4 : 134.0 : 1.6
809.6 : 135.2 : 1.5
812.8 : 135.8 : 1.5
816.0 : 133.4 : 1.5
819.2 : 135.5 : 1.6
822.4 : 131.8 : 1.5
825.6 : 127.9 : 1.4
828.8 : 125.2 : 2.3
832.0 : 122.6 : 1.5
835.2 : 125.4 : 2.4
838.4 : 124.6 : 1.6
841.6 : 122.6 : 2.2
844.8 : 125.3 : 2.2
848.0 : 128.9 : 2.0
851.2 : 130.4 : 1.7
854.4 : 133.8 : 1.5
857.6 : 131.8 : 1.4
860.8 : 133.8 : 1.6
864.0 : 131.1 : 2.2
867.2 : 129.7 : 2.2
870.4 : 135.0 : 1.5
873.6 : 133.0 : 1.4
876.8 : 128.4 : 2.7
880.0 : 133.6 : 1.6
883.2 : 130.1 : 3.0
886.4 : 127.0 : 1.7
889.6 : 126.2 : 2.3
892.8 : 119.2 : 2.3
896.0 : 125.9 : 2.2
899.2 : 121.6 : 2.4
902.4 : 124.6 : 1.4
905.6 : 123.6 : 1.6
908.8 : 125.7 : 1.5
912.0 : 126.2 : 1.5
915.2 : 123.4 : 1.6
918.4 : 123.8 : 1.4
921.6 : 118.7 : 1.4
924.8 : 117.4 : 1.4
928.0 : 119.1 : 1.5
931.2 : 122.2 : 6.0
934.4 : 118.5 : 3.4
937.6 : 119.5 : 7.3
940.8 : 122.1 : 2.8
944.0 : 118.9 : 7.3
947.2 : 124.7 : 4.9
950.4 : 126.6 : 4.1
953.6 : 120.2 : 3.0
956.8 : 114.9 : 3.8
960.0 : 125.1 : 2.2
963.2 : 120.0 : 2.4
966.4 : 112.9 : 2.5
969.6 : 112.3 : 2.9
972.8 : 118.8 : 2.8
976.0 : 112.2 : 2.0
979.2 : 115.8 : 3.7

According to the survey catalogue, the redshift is 0.16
